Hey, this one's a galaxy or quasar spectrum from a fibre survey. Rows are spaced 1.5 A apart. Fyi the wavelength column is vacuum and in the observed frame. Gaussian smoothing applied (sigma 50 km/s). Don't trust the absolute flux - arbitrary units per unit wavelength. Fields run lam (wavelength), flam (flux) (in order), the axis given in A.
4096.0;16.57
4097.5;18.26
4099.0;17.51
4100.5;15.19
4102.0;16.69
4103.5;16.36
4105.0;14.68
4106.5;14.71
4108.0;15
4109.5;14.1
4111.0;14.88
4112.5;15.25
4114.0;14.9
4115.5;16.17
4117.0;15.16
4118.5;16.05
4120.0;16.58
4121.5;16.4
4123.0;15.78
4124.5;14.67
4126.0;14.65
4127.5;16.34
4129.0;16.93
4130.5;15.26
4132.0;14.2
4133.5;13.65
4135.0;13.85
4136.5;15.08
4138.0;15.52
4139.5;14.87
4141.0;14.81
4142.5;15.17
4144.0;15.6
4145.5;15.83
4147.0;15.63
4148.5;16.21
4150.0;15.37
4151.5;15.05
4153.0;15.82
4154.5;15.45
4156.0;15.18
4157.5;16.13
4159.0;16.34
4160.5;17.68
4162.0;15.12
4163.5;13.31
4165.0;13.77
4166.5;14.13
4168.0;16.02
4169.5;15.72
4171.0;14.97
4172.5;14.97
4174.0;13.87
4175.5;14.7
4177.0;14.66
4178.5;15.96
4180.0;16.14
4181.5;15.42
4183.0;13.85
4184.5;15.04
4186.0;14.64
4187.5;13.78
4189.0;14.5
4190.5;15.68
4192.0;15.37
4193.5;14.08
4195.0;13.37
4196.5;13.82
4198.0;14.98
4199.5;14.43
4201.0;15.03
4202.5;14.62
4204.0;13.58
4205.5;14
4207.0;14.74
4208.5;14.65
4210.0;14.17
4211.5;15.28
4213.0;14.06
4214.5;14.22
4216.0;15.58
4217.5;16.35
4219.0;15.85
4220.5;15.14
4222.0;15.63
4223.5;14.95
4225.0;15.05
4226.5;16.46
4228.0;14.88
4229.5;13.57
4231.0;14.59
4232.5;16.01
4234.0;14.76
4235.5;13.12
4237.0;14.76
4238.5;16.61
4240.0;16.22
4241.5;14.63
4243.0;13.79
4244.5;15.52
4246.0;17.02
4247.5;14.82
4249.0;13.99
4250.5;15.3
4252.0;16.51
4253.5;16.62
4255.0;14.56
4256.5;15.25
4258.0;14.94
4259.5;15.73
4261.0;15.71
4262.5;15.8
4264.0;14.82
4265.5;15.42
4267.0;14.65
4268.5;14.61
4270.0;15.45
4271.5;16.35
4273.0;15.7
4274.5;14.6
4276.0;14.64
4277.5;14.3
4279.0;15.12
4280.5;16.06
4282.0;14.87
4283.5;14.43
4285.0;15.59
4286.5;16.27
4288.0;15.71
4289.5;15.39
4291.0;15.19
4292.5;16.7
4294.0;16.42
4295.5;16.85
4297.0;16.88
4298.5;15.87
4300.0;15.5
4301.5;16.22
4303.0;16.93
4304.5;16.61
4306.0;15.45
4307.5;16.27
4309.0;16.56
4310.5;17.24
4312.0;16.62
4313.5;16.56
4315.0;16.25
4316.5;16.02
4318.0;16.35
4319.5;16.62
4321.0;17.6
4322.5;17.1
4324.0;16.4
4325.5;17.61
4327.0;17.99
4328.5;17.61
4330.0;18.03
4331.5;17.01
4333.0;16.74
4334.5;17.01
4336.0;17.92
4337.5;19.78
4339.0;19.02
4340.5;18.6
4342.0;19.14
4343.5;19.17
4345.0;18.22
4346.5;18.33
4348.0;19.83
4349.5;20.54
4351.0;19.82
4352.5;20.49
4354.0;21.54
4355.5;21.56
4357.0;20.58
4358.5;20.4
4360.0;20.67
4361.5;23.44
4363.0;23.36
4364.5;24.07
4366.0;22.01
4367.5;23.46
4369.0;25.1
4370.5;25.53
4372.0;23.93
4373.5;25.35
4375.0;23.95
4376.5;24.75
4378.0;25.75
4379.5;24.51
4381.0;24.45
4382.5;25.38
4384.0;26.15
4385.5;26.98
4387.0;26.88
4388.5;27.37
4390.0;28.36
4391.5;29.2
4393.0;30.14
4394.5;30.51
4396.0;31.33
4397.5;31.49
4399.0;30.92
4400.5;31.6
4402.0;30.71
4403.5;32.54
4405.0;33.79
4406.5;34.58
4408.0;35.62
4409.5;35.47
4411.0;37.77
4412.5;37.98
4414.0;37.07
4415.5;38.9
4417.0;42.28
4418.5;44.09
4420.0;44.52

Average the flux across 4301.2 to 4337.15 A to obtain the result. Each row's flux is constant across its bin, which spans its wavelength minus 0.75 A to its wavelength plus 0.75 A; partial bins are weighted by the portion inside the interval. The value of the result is 16.9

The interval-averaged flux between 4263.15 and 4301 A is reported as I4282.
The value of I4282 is 15.5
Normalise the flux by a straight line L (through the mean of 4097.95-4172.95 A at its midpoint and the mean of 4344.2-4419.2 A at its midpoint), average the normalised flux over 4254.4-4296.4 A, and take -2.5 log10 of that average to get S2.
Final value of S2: 0.40 mag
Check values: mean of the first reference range 15.4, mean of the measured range 15.4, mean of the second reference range 27.6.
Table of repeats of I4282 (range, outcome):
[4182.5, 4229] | 14.8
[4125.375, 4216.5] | 15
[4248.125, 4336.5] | 16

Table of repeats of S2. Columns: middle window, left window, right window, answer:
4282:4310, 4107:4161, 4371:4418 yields 0.48 mag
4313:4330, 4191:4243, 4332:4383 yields 0.17 mag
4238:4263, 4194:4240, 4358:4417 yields 0.14 mag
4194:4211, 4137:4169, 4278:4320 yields 0.09 mag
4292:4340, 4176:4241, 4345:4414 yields 0.30 mag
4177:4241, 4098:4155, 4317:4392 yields 0.18 mag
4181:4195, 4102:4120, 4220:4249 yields 0.04 mag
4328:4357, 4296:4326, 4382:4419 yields 0.17 mag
